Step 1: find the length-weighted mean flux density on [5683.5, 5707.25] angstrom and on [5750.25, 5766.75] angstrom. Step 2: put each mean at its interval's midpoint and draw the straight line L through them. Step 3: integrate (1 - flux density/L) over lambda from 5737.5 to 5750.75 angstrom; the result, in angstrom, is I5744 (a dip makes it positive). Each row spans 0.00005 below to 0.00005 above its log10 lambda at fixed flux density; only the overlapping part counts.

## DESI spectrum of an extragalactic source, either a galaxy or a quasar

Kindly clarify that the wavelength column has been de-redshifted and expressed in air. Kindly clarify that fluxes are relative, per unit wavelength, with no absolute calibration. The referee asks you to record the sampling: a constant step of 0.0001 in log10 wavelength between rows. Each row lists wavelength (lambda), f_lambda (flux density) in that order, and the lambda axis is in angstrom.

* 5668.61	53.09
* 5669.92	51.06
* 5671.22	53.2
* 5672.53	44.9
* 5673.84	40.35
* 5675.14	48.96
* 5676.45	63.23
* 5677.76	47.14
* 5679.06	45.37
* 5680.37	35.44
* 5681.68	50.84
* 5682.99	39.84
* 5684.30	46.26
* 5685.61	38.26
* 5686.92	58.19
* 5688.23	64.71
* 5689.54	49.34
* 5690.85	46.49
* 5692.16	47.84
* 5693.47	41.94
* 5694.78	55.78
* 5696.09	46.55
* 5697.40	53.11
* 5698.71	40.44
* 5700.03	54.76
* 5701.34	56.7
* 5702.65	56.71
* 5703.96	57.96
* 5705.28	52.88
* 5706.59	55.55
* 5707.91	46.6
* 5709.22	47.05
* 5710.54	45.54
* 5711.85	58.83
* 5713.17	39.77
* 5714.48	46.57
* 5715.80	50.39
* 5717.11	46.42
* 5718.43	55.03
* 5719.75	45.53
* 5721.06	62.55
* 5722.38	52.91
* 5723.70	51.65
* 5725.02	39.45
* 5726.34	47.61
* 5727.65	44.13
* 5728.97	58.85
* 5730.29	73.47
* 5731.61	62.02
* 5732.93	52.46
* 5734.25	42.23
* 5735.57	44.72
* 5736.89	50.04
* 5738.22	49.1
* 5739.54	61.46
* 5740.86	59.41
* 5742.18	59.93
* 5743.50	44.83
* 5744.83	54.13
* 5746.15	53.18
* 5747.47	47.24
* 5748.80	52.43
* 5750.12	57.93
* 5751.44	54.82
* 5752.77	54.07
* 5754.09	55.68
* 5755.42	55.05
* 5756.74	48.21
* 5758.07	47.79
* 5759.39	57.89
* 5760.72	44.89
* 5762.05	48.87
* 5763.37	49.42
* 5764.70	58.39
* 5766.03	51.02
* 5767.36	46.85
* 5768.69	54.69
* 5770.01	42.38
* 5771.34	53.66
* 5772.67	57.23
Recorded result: -0.5 angstrom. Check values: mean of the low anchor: 51.2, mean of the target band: 53.9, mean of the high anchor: 52.3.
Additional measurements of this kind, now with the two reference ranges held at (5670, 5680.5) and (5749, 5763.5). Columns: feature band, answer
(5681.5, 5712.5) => -0.8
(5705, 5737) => -0.2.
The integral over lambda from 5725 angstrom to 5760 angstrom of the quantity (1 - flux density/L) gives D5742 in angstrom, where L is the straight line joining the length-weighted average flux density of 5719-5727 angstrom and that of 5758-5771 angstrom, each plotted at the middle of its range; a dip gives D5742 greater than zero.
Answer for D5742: -2.03 angstrom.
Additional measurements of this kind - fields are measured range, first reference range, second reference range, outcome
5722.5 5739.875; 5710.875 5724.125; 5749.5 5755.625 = 0.2 angstrom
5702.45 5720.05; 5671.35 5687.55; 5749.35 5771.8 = -0.6 angstrom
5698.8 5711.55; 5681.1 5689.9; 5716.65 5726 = -0.6 angstrom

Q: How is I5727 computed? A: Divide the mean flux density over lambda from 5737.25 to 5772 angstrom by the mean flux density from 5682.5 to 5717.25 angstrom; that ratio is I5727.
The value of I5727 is 1.05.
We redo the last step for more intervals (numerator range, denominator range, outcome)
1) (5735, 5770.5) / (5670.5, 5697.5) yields 1.08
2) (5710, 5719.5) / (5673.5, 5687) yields 1.05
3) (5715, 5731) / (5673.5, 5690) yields 1.08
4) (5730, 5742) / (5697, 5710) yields 1.05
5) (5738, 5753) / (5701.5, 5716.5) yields 1.06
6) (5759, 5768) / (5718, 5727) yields 1.00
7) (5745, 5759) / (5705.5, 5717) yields 1.08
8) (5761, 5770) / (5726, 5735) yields 0.93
